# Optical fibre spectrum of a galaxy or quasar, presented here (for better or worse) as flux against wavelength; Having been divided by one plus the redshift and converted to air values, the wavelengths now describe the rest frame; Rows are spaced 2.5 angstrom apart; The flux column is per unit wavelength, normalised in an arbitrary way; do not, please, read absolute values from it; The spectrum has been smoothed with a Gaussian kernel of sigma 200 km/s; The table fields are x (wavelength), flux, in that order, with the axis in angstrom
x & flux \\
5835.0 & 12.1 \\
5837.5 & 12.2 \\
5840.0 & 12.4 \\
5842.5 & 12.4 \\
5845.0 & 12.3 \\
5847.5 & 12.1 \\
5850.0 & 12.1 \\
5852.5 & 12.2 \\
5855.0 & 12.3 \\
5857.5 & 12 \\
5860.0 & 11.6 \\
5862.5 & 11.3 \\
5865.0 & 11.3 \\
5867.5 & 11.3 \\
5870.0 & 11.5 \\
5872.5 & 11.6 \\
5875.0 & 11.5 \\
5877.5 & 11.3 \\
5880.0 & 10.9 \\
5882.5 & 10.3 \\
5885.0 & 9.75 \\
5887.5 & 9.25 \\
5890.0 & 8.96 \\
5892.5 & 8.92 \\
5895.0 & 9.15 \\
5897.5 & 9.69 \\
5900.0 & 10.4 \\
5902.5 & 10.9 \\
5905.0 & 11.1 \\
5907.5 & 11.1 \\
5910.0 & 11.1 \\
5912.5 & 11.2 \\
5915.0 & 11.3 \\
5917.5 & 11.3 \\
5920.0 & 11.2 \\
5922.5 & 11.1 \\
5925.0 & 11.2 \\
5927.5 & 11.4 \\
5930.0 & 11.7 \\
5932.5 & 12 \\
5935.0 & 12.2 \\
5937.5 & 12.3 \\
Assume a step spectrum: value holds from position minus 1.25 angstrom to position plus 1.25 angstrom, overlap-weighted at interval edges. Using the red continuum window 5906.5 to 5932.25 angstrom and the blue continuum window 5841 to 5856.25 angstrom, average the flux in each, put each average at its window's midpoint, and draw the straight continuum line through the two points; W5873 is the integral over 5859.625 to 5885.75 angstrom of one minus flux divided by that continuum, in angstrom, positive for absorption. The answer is 1.7 angstrom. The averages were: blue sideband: 12.2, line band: 11.1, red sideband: 11.3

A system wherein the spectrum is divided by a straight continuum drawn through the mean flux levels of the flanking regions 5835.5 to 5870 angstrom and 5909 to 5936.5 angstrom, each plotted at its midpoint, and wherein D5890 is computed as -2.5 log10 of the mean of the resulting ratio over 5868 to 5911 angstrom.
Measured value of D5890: 0.12 mag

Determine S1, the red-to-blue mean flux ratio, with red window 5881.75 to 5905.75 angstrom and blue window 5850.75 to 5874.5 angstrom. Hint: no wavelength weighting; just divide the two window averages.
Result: 0.84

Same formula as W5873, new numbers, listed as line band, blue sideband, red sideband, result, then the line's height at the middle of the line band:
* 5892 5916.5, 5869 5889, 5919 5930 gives 1.1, 11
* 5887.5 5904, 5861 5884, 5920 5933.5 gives 2.4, 11.3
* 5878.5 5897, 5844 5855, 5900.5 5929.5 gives 3.1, 11.6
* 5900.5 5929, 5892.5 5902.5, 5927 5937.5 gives -0.9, 10.8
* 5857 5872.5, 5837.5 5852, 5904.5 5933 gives 0.7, 12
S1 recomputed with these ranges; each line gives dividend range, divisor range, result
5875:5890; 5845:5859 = 0.85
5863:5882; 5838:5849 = 0.92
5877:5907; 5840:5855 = 0.82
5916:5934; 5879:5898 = 1.19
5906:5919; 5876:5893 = 1.12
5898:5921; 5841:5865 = 0.92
